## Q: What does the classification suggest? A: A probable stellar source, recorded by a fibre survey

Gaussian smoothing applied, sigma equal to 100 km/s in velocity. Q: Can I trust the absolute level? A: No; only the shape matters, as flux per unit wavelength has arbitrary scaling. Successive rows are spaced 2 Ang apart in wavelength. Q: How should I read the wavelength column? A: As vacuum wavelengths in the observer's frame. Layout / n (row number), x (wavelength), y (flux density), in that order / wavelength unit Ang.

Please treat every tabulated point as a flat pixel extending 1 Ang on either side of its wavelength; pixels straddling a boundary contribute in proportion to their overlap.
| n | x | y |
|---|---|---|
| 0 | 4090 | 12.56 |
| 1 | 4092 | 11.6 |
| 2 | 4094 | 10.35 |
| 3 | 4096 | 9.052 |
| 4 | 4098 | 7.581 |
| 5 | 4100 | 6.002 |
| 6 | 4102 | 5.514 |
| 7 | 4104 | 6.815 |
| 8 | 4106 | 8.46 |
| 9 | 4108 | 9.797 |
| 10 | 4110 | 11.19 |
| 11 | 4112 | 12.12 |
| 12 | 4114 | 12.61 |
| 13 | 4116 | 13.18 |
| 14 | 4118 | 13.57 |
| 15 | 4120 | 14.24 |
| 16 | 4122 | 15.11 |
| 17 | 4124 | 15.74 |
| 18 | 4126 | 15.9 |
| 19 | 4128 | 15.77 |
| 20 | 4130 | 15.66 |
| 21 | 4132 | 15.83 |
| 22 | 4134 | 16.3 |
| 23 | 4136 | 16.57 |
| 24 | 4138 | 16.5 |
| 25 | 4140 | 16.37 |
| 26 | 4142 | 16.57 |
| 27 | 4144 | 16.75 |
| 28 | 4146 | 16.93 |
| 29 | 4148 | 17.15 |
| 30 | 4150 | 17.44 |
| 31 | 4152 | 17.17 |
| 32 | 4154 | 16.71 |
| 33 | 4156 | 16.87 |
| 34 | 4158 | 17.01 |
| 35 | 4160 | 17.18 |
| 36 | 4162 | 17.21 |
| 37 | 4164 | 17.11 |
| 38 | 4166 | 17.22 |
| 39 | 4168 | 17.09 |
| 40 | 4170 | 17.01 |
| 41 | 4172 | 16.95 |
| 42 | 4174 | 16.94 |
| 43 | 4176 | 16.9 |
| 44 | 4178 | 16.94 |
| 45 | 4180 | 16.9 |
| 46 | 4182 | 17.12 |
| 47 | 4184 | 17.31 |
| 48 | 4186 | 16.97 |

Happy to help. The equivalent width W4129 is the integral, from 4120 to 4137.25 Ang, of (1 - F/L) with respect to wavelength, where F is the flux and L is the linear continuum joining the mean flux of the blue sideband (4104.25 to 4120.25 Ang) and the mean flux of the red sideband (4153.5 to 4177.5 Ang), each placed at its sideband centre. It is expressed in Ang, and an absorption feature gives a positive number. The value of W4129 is -3.3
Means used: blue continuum 11.5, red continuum 17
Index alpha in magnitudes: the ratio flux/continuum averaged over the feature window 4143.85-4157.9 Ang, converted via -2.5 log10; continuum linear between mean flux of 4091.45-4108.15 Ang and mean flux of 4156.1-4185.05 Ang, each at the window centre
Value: -0.17 mag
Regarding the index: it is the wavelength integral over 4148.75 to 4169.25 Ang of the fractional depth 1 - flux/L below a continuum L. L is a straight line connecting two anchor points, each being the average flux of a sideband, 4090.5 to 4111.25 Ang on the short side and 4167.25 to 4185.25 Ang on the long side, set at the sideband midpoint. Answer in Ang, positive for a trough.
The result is -2.71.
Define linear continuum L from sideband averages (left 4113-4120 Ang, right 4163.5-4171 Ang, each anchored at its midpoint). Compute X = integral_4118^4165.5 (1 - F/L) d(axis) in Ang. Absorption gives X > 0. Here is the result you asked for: -3.8 Ang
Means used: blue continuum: 13.3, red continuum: 17.1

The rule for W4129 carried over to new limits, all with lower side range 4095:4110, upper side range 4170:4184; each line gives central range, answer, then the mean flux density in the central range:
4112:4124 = -4.9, 13.8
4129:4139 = -3.8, 16.2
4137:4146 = -2.8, 16.6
